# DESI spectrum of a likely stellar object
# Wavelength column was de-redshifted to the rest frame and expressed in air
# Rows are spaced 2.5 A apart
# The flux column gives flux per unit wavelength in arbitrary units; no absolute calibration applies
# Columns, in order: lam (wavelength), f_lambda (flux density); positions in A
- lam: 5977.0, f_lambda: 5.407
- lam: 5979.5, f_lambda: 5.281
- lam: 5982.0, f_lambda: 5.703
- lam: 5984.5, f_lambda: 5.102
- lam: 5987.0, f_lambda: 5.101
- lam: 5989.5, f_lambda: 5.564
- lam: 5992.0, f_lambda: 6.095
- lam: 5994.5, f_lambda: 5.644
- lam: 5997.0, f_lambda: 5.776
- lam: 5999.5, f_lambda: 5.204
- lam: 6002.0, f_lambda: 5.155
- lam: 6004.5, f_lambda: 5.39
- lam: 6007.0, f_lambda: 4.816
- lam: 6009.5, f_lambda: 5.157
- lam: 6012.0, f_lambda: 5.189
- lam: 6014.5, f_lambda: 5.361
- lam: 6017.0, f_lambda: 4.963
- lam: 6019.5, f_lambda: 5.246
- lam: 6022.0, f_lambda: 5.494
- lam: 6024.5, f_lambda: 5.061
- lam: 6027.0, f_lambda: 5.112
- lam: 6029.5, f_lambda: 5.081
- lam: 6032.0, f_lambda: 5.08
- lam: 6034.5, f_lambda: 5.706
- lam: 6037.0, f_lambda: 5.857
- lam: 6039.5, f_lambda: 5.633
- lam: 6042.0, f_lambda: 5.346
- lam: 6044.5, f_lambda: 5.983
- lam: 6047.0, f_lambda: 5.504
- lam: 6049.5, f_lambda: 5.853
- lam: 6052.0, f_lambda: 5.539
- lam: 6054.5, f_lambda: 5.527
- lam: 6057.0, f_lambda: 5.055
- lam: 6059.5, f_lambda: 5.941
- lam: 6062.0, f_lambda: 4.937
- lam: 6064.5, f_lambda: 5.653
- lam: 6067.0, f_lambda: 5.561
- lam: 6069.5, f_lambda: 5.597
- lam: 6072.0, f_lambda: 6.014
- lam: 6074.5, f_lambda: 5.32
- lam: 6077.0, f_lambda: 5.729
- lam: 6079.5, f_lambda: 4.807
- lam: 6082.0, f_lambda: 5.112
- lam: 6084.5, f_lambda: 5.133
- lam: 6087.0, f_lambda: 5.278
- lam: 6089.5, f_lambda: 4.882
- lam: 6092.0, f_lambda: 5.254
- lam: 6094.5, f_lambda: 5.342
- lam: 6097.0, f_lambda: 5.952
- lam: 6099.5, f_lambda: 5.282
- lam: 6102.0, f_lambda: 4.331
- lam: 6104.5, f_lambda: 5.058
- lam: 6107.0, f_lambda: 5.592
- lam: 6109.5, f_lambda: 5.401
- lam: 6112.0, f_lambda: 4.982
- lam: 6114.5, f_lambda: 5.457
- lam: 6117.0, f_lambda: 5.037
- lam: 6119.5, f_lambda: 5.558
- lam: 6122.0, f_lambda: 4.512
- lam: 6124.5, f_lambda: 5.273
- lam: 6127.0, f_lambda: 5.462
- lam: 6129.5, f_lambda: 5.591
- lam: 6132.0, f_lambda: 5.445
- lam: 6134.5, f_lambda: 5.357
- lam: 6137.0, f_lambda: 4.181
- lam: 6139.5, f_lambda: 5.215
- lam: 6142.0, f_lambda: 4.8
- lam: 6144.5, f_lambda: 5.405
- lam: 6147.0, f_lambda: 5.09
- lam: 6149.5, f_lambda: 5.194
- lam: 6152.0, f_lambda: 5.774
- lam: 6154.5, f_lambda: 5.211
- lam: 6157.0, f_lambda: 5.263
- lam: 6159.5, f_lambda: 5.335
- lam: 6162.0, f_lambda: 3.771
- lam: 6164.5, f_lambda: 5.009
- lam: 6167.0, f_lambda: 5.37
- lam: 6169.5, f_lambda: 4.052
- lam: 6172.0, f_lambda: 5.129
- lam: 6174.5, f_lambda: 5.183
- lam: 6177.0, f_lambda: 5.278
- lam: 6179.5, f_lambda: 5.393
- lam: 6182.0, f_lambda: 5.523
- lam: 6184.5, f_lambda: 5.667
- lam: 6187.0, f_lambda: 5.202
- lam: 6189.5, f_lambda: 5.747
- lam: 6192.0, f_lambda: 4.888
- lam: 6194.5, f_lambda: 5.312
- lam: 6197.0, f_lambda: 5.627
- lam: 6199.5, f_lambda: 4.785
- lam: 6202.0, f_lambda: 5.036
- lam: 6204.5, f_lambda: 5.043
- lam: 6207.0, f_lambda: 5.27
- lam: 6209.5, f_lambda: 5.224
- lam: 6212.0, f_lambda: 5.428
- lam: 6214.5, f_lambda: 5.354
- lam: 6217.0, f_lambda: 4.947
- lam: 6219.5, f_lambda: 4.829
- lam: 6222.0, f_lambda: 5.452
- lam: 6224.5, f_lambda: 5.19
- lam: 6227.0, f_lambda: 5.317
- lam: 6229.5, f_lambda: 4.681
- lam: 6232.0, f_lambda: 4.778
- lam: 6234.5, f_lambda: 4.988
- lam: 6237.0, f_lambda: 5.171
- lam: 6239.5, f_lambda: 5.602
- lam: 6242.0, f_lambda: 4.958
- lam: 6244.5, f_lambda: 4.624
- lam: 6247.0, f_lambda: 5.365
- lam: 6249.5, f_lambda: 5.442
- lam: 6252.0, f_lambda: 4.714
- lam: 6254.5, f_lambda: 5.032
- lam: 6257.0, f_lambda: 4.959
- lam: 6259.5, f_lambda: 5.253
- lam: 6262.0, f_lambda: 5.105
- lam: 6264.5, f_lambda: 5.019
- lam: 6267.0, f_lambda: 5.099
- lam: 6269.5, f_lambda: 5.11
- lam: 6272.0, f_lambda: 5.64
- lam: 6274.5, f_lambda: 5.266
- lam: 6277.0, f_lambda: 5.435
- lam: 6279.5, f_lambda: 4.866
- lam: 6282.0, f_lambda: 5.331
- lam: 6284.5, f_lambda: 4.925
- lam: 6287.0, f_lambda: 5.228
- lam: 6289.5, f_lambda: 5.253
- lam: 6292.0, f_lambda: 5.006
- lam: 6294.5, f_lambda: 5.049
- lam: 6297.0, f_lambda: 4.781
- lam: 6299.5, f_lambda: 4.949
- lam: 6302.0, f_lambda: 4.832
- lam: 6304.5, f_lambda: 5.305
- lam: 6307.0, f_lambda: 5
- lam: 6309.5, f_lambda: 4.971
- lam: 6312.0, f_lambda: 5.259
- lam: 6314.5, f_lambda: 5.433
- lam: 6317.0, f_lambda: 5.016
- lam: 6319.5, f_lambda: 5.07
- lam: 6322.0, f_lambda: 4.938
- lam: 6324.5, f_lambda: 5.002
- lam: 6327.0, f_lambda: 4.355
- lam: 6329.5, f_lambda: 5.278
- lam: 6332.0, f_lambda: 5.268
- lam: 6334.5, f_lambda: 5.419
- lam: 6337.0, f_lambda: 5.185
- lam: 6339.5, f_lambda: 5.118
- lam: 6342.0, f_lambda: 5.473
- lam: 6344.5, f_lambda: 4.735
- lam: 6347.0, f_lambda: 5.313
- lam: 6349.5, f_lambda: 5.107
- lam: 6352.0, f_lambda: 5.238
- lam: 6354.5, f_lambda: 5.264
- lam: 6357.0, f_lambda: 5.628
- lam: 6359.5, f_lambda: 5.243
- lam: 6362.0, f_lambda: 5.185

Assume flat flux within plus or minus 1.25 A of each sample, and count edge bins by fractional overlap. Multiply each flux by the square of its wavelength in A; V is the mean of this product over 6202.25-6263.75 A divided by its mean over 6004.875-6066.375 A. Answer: 1.0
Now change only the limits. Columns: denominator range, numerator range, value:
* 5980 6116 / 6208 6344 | 1.03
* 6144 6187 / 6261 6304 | 1.03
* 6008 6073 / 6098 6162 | 0.98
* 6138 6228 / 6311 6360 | 1.05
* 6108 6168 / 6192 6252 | 1.02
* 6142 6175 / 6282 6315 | 1.05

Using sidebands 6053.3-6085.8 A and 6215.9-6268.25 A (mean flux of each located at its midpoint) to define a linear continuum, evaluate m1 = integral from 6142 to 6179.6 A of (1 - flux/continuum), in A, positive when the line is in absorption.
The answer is 1.1 A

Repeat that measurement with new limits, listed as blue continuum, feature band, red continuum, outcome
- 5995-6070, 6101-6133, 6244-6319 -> 0.5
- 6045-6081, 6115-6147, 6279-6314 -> 1.3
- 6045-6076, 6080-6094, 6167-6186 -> 0.9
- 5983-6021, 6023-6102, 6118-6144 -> -2.5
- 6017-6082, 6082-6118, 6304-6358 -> 1.2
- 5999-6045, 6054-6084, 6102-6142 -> -1.1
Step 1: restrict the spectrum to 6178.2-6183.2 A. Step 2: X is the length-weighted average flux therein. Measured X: 5.46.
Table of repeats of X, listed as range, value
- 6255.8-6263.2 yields 5.11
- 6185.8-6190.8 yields 5.47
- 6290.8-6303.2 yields 4.92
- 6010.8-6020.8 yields 5.19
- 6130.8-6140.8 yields 5.05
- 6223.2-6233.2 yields 4.99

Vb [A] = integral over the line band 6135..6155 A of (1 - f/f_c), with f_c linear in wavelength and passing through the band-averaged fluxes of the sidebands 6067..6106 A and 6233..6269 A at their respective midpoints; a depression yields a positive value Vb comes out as 0.39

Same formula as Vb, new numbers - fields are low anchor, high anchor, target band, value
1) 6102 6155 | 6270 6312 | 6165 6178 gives 0.5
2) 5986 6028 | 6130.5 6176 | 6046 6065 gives -1.0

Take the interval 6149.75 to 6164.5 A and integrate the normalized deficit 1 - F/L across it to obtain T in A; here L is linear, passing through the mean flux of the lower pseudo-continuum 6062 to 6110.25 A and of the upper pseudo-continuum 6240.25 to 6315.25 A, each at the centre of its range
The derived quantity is 0.5 A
